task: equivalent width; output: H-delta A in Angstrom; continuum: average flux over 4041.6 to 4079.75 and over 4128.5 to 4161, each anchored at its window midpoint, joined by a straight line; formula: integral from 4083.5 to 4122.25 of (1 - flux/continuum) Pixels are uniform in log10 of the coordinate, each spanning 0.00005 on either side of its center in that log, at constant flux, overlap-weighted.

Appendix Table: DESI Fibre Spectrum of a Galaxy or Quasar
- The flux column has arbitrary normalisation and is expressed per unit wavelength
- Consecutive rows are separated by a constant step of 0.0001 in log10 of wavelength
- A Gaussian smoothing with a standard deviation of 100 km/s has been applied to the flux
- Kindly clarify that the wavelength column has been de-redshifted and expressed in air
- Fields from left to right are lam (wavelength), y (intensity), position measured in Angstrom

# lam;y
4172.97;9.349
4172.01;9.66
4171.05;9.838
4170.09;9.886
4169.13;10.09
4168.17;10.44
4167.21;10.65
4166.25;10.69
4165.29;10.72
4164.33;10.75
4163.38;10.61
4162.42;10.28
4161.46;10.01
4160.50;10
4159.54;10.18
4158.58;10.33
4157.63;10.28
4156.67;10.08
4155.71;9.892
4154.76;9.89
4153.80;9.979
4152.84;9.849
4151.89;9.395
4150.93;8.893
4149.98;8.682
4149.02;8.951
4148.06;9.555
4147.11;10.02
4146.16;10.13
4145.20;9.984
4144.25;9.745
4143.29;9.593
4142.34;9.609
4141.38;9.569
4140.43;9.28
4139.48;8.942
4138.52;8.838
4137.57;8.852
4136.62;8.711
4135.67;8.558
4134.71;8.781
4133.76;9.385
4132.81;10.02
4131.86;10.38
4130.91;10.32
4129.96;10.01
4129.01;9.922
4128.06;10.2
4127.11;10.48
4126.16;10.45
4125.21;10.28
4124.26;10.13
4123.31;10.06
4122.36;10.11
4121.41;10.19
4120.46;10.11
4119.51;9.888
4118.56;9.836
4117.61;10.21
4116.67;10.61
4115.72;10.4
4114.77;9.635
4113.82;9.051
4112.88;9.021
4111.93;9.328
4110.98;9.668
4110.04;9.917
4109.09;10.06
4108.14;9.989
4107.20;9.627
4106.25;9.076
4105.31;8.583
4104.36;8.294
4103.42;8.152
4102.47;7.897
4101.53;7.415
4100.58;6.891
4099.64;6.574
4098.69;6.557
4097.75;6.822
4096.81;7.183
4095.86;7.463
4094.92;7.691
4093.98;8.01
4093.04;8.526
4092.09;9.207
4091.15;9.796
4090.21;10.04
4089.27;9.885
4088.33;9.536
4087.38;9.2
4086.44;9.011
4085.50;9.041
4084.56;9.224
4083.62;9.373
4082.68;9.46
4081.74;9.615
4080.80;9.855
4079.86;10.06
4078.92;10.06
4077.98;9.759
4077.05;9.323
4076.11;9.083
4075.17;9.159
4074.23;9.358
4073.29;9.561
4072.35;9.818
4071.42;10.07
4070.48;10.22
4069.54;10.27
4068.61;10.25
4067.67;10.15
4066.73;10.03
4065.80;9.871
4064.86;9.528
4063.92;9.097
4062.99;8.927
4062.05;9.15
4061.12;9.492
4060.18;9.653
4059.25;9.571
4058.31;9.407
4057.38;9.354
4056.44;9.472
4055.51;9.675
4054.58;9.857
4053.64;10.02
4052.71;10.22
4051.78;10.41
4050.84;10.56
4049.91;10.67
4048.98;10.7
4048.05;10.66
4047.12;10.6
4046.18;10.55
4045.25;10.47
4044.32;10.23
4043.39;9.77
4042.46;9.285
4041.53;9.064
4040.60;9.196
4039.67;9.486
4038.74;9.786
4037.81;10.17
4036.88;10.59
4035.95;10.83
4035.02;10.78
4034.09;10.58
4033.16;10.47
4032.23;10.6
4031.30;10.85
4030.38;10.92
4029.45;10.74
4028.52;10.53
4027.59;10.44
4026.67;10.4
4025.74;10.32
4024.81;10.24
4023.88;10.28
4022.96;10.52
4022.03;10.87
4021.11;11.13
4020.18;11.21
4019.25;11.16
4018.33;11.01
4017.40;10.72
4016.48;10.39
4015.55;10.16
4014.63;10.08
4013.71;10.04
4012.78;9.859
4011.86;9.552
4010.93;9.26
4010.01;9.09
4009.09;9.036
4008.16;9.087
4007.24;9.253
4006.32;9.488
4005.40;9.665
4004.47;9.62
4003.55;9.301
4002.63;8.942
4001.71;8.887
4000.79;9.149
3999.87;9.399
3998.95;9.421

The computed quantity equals 3.06 Angstrom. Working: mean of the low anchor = 9.85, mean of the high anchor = 9.61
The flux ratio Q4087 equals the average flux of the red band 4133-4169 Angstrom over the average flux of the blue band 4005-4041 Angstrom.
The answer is 1.0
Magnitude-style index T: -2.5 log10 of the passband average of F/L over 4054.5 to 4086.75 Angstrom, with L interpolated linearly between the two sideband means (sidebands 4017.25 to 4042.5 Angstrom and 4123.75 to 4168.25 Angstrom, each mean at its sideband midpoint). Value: 0.07 mag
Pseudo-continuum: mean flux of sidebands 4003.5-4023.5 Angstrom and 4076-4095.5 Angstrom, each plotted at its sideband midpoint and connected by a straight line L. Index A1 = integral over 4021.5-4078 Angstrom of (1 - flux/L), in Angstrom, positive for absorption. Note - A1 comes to -2.06 Angstrom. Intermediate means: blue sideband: 10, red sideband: 9.32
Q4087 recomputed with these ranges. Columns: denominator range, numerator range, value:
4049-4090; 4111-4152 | 1.00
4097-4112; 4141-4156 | 1.15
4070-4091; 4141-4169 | 1.04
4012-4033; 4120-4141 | 0.92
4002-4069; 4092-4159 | 0.93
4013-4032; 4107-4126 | 0.94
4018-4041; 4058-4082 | 0.92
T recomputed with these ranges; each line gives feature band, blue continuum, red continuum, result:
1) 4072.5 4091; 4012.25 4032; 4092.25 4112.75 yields -0.075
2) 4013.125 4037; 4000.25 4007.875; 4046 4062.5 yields -0.110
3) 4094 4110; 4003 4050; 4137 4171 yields 0.231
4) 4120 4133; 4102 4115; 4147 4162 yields -0.090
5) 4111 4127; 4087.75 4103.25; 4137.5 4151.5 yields -0.144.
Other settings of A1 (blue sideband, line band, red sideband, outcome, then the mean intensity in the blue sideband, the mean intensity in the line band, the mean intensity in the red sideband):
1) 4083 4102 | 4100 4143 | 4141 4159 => -2.04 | 8.38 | 9.48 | 9.71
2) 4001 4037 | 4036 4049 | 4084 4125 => -0.25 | 10.2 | 10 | 9.03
